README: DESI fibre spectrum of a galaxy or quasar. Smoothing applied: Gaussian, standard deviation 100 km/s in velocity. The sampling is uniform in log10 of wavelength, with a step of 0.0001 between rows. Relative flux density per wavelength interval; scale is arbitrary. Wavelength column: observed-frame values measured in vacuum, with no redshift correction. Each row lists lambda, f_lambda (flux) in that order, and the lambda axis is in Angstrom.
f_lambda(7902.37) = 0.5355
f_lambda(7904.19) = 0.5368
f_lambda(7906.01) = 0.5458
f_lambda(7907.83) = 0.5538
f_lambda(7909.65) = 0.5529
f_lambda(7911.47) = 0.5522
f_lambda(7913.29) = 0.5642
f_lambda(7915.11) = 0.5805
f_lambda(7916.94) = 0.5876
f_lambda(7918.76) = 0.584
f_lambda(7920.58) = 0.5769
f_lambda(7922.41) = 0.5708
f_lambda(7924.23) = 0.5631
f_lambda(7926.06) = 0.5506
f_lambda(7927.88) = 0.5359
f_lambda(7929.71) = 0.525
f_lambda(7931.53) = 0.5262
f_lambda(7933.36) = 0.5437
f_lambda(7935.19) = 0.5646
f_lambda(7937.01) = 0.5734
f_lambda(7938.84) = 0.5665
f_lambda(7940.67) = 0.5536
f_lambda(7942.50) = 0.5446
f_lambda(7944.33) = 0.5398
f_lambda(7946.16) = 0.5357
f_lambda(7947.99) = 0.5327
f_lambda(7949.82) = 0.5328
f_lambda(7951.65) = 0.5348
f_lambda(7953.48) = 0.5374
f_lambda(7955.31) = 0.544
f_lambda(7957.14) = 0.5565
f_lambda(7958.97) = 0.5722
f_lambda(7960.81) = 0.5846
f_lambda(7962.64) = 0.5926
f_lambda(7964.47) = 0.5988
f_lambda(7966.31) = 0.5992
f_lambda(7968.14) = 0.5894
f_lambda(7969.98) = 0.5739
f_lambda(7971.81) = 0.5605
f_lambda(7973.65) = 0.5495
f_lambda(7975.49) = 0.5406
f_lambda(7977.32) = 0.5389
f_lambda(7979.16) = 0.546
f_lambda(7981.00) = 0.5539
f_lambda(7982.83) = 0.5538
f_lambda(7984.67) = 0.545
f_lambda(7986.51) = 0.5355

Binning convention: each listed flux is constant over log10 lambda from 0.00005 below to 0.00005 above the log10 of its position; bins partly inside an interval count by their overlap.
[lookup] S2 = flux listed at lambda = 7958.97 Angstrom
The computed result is 0.5722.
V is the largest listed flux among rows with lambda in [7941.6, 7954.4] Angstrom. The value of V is 0.5446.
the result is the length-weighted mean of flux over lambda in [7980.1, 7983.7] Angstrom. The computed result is 0.555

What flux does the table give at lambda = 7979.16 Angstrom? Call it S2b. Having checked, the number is 0.546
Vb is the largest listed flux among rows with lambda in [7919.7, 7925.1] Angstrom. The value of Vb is 0.5769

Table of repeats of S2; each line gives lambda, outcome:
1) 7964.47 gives 0.5988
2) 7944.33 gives 0.5398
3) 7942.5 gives 0.5446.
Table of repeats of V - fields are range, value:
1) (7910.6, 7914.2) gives 0.5642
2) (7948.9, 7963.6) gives 0.5926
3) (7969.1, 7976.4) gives 0.5739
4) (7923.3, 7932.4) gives 0.5631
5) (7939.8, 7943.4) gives 0.5536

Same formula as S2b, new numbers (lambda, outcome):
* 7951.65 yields 0.5348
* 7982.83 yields 0.5538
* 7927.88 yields 0.5359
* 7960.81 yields 0.5846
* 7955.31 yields 0.544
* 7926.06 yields 0.5506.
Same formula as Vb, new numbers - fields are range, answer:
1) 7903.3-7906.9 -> 0.5458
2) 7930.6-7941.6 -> 0.5734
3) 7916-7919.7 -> 0.5876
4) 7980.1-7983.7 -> 0.5539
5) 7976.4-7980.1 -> 0.546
